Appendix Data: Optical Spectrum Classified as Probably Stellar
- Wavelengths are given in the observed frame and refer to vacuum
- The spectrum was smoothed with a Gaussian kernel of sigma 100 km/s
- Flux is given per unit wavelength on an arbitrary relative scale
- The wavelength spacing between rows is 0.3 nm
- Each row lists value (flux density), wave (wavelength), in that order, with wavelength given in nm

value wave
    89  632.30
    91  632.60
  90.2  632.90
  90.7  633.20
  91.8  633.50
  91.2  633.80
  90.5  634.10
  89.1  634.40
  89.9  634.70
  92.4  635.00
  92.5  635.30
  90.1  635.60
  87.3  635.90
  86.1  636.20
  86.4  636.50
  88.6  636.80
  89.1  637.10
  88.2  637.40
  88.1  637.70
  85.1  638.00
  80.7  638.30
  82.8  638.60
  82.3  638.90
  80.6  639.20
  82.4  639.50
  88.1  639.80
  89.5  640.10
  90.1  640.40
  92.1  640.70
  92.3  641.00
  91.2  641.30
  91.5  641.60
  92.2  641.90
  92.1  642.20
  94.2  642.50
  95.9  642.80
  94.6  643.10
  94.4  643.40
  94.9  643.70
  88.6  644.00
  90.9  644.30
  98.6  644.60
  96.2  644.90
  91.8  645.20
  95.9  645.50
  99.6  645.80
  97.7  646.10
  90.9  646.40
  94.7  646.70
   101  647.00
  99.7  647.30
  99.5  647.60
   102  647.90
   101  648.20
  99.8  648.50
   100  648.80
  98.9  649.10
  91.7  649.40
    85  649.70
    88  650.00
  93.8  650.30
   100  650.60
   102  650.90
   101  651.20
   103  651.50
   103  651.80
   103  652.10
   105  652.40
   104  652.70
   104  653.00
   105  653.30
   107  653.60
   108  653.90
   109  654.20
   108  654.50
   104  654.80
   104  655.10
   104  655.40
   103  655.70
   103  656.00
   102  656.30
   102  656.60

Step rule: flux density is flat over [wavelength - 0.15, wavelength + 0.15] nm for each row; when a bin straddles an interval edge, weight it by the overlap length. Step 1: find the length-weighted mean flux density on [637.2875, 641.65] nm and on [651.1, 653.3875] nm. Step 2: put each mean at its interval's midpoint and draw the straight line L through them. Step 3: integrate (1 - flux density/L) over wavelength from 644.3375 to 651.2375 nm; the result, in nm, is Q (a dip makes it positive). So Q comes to 0.06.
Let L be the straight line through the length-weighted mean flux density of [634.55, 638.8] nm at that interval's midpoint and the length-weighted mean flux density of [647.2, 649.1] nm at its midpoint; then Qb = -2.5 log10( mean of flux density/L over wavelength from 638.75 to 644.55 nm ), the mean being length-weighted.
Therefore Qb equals 0.03 mag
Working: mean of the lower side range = 87.6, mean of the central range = 90.6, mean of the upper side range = 100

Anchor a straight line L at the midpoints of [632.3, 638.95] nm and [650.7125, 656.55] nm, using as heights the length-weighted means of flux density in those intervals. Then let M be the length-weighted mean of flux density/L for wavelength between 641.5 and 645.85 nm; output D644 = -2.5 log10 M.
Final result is 0.018 mag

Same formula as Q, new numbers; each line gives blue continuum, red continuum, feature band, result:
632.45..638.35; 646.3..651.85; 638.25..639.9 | 0.155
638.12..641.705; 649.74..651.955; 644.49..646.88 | -0.076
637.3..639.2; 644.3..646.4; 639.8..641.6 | -0.055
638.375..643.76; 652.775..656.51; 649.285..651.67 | 0.112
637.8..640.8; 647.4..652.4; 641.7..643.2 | -0.075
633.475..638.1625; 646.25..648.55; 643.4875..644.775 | 0.033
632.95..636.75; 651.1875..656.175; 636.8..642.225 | 0.342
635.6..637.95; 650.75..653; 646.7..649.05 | -0.024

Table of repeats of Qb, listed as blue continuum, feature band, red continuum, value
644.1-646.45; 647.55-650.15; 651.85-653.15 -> 0.04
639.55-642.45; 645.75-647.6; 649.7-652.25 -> -0.02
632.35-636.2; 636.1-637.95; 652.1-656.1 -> 0.06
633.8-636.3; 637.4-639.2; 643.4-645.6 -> 0.09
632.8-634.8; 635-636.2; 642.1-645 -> 0.02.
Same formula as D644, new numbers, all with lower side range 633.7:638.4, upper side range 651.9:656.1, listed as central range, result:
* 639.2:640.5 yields 0.066 mag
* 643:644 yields 0.019 mag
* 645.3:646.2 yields 0.001 mag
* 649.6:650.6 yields 0.121 mag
